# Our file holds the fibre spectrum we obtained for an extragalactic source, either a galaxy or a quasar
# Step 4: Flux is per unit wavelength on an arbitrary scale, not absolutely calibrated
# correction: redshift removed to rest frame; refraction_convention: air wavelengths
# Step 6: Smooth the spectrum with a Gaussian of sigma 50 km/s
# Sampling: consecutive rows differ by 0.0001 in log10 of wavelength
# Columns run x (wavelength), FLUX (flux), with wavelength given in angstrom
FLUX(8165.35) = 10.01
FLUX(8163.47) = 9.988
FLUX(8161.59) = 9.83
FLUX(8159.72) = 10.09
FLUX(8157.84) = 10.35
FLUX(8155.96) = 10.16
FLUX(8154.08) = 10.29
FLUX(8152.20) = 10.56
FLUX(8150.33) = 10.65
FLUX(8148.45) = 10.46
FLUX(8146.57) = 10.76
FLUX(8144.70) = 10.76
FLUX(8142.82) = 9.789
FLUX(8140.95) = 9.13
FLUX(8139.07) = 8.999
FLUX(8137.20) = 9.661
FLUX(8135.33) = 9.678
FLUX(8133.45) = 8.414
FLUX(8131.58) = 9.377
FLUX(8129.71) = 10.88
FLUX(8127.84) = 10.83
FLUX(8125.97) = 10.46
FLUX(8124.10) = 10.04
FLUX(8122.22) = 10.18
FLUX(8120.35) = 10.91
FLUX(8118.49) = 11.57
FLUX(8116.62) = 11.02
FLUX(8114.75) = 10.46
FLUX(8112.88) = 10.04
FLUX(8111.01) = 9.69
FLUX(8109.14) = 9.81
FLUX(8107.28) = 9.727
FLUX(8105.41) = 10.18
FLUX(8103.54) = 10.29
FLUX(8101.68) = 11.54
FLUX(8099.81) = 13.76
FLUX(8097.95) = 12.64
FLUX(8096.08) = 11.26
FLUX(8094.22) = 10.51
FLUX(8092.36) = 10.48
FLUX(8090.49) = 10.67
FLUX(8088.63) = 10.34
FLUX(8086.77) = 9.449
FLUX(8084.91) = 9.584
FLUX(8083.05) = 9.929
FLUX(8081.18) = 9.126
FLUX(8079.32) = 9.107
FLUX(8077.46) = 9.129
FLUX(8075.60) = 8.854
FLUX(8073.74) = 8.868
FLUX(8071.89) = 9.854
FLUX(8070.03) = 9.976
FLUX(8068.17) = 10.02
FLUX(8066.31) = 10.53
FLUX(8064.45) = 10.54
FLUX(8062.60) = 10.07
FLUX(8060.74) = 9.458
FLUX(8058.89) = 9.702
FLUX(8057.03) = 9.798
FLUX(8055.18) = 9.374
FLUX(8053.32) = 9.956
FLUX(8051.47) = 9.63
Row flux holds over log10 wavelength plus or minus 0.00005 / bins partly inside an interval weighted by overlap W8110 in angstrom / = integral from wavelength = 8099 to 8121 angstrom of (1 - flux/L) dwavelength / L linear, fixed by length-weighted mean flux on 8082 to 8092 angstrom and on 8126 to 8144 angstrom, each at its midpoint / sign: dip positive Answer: -1.9 angstrom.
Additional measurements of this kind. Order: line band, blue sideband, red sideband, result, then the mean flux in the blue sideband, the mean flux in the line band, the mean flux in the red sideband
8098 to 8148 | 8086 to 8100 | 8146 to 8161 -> 1.7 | 11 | 10.3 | 10.4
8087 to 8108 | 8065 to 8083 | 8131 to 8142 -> -3.5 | 9.53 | 11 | 9.21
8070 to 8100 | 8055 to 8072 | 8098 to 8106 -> 2.2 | 9.96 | 10.1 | 11.6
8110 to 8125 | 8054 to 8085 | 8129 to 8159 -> -0.9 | 9.64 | 10.5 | 9.99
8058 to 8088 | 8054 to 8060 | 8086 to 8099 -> 1.5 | 9.63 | 9.65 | 10.8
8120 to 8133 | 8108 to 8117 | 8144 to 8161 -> -0.1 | 10.1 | 10.3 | 10.4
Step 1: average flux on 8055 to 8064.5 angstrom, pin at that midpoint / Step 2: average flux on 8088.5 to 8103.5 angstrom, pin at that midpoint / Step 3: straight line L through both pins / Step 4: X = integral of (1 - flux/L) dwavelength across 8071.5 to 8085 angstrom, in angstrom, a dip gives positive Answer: 1.7 angstrom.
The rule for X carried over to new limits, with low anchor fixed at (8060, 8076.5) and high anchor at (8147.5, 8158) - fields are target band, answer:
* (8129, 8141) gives 1.0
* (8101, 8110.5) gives -0.2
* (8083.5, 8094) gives -0.2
